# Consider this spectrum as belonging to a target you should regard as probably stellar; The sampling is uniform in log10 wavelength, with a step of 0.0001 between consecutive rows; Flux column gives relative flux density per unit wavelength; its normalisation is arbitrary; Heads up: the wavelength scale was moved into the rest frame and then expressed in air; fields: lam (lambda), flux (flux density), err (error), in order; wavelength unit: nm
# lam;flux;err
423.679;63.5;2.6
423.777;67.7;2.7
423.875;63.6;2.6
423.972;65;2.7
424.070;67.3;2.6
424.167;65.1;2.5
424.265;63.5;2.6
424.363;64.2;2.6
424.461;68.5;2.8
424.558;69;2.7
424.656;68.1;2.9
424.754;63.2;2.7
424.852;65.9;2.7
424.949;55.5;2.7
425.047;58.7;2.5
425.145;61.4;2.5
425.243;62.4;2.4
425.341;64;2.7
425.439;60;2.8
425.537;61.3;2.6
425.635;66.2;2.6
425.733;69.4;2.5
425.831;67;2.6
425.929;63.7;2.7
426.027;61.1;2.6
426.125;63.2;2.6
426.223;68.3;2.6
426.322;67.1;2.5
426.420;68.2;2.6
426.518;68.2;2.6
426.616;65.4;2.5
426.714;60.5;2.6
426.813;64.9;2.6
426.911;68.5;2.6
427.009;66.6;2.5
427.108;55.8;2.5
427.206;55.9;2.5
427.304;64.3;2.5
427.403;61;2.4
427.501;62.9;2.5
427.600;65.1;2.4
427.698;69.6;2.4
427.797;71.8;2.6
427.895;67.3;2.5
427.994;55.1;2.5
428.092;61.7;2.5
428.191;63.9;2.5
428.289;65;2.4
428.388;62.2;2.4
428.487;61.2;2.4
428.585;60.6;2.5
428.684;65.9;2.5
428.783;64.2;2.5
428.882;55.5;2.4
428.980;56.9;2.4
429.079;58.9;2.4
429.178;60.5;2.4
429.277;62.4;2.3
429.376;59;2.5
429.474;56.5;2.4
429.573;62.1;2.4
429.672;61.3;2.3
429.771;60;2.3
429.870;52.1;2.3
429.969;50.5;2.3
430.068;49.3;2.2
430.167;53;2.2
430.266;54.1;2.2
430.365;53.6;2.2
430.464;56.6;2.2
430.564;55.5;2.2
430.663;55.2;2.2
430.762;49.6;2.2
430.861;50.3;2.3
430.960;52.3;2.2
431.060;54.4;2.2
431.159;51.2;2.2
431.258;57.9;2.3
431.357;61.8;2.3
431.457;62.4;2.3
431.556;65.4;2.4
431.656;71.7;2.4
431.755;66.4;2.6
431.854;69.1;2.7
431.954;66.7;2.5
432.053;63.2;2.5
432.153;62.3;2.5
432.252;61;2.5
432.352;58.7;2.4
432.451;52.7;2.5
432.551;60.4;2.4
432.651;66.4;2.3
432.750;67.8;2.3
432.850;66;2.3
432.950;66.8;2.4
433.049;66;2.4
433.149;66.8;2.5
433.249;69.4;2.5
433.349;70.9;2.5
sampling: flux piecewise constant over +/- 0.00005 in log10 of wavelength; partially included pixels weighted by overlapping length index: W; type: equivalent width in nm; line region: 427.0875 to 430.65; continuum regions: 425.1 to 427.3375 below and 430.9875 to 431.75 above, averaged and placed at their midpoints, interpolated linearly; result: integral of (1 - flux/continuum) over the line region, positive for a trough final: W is 0.15 nm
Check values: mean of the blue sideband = 64.1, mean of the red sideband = 60.7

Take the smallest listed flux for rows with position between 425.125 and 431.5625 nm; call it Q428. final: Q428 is 49.3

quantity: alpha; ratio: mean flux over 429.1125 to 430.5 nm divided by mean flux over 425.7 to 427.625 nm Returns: 0.88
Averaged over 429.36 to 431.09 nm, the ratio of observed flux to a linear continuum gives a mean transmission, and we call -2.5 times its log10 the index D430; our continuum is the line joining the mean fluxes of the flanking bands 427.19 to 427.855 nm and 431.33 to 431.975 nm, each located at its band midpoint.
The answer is 0.201 mag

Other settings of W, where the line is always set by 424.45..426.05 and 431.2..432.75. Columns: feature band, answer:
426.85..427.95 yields -0.01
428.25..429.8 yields 0.07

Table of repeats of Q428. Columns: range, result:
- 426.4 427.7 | 55.8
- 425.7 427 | 60.5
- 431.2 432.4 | 57.9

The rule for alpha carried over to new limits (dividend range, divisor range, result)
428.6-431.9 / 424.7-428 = 0.91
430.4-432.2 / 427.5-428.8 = 0.93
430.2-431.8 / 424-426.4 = 0.89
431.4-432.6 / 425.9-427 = 0.97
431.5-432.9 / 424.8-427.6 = 1.01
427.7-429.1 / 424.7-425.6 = 1.02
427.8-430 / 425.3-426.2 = 0.94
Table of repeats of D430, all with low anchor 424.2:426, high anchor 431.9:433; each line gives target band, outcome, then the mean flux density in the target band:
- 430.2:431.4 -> 0.164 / 54.3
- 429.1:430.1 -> 0.104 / 57.6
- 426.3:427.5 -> -0.001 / 63.8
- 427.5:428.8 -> -0.009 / 64.1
